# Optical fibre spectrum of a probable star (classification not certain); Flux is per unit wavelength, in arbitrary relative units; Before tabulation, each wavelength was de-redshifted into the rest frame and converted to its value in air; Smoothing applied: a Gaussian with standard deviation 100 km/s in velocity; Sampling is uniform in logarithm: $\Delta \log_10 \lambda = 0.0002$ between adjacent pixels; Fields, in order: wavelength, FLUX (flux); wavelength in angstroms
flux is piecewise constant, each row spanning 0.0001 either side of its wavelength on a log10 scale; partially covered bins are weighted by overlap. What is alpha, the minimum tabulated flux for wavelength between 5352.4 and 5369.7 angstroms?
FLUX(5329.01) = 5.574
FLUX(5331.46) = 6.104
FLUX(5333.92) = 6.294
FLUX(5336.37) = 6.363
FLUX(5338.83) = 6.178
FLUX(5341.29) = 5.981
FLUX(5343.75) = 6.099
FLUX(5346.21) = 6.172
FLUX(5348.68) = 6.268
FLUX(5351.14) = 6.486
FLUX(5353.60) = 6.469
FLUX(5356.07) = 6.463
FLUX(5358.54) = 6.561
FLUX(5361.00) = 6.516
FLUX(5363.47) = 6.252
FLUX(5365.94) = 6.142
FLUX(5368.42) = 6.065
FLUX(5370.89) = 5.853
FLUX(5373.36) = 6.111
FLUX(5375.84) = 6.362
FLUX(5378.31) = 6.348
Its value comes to 6.065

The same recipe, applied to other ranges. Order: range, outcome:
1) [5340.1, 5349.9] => 5.981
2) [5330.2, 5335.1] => 6.104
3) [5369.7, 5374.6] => 5.853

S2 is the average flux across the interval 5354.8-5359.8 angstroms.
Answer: 6.51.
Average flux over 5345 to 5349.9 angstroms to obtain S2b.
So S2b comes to 6.21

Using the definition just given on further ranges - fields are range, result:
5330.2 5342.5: 6.18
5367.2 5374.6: 6.01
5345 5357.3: 6.37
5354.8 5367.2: 6.38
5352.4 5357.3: 6.46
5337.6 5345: 6.09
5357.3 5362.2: 6.55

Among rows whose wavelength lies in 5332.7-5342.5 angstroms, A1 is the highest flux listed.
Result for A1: 6.363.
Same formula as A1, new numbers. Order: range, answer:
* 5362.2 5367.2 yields 6.252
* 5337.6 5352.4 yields 6.486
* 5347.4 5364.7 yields 6.561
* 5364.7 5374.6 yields 6.142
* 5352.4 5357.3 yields 6.469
